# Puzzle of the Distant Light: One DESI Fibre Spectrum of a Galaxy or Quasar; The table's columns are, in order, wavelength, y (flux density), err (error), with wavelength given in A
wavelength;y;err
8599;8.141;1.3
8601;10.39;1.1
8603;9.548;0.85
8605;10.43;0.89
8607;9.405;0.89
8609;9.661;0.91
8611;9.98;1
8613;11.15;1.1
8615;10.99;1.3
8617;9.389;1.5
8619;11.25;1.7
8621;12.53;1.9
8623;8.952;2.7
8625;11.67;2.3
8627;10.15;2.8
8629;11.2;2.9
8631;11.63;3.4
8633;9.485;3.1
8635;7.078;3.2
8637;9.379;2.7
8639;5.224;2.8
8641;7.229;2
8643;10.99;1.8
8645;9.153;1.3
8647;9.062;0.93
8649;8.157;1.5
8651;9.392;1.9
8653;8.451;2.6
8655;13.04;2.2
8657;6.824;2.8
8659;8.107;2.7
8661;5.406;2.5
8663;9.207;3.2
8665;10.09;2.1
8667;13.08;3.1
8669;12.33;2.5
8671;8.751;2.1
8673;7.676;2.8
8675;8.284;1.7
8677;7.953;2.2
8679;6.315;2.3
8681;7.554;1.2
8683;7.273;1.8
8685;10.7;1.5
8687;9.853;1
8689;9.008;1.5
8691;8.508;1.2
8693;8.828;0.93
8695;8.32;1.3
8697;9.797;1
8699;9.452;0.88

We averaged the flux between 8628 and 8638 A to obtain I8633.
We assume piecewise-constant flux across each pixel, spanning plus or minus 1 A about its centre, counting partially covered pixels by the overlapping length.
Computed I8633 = 9.75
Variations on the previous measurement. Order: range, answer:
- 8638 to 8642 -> 6.23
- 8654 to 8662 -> 8.34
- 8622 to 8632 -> 10.7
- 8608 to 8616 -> 10.4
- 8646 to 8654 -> 8.77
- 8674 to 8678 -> 8.12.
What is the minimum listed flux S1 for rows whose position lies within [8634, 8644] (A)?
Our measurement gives 5.224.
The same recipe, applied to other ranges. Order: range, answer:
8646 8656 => 8.157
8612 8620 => 9.389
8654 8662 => 5.406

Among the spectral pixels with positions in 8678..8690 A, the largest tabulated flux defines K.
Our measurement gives 10.7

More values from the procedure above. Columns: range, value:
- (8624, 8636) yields 11.67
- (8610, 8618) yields 11.15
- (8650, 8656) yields 13.04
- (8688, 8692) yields 9.008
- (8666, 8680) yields 13.08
